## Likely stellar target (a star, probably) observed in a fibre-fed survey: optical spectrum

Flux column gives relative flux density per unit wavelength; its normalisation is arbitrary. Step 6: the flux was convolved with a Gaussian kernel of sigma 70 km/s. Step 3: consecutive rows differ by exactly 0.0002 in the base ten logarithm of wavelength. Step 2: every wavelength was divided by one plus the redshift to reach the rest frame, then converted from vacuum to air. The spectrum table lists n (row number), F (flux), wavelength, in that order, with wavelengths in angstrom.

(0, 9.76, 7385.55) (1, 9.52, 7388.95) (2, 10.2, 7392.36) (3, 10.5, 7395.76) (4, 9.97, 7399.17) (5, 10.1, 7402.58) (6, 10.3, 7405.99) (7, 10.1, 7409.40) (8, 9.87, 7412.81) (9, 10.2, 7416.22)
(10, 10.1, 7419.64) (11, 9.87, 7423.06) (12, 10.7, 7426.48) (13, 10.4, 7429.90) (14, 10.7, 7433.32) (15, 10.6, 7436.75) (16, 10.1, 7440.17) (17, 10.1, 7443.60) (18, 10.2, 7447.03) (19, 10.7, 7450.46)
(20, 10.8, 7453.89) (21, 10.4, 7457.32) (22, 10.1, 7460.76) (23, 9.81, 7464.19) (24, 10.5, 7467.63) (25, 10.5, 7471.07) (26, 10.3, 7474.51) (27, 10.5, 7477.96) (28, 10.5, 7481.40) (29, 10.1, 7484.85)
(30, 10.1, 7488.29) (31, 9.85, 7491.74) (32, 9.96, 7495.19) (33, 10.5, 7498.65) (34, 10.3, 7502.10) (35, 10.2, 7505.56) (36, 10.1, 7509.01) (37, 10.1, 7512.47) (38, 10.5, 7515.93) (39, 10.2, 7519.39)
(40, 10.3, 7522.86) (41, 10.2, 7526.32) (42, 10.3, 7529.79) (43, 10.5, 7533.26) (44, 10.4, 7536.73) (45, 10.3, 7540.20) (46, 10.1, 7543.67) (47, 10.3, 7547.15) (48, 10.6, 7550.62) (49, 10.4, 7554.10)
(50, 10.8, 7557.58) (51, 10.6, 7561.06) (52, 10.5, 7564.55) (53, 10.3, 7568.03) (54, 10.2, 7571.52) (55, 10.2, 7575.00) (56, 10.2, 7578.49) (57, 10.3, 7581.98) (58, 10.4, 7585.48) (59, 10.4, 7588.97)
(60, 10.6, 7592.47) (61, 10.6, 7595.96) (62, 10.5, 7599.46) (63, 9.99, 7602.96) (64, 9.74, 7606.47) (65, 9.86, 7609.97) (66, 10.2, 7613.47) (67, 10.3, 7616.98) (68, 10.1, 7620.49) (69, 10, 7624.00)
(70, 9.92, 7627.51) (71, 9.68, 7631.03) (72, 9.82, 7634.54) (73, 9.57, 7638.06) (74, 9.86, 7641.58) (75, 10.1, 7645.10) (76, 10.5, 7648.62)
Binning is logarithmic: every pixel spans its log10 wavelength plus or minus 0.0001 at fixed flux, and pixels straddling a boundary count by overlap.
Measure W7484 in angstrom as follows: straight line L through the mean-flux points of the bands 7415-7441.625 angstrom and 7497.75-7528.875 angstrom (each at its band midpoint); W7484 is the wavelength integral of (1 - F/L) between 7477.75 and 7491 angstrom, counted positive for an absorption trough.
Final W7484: 0.1 angstrom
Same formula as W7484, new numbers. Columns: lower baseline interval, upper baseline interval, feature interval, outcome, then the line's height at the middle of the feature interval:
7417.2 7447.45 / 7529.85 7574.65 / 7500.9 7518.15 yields 0.2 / 10.4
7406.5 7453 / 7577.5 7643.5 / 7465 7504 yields -0.1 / 10.2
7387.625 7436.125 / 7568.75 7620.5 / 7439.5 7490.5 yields -0.5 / 10.2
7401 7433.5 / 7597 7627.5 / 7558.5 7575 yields -0.5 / 10.1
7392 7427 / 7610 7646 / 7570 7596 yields -0.9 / 9.99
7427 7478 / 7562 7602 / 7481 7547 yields 0.9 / 10.4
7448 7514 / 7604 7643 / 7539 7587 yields -1.4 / 10.1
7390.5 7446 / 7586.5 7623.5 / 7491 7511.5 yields 0.1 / 10.2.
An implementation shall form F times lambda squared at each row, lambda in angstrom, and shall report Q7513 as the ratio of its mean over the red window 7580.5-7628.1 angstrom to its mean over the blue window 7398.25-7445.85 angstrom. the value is 1.05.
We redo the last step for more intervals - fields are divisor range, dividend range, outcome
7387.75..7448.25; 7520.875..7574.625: 1.05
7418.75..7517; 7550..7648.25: 1.03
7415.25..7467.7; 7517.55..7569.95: 1.03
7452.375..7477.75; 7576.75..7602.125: 1.04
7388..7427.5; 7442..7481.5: 1.04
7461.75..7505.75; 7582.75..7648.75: 1.02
